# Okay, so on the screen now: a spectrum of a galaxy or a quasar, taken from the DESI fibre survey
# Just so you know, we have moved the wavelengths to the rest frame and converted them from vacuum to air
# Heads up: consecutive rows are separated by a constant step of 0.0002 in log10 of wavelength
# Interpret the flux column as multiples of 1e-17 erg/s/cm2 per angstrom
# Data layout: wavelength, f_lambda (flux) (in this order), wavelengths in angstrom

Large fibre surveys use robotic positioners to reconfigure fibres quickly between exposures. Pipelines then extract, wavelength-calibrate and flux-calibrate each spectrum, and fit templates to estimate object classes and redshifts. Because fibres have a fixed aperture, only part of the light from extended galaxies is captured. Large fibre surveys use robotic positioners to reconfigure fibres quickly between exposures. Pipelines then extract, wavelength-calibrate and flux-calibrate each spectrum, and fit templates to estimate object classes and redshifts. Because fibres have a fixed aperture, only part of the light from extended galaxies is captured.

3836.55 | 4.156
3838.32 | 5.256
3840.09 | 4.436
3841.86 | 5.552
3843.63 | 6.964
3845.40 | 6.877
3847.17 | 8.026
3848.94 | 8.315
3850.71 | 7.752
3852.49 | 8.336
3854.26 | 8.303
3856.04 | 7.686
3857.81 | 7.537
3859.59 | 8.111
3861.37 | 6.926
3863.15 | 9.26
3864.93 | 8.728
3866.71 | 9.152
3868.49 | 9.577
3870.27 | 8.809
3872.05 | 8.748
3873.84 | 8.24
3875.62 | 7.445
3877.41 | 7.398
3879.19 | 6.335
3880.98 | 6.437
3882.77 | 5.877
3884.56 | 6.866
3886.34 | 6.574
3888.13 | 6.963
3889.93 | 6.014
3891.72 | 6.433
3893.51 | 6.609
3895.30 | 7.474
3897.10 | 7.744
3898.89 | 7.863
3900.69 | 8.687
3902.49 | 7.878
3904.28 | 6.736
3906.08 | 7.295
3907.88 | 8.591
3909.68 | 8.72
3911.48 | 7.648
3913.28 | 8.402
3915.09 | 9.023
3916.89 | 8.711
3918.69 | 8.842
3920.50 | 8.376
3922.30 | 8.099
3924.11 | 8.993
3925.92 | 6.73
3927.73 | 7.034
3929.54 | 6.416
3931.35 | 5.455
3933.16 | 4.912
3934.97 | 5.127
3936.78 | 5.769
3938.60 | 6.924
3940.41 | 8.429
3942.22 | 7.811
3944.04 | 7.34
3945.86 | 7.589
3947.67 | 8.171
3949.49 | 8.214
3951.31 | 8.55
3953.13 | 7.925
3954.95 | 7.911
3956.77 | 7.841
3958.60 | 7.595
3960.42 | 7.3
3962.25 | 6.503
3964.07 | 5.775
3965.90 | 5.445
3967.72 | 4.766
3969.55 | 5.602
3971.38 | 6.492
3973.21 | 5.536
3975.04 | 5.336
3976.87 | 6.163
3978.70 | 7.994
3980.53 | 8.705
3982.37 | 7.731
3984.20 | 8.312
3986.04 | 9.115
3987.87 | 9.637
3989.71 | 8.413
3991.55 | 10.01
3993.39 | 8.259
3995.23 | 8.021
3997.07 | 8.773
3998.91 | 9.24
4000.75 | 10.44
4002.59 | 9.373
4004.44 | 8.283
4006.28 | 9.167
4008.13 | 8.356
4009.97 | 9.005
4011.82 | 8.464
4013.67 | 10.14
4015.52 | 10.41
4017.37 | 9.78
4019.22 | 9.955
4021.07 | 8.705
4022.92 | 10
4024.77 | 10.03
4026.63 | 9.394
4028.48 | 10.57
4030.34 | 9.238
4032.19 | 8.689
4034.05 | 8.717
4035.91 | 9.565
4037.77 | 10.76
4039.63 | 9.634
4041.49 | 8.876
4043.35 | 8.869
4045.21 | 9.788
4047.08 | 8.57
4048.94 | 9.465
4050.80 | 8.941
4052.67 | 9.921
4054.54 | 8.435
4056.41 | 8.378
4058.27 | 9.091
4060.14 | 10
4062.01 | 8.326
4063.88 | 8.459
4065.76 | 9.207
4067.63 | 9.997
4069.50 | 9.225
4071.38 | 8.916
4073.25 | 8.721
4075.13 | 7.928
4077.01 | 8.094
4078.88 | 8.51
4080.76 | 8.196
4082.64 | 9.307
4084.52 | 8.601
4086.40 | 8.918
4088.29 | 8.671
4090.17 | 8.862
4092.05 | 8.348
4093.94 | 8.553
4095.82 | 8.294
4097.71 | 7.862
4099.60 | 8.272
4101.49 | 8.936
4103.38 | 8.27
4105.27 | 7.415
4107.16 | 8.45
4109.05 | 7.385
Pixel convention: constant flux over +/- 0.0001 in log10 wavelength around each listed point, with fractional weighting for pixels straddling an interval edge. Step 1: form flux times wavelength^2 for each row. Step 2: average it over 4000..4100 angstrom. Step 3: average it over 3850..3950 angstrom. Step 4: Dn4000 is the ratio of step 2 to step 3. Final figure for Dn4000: 1.3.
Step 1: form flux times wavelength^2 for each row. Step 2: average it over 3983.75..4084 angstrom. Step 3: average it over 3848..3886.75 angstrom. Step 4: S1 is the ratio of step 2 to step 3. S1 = 1.27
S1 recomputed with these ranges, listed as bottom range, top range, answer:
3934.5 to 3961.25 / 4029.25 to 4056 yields 1.28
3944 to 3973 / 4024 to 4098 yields 1.35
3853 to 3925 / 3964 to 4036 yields 1.14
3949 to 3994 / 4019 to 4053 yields 1.32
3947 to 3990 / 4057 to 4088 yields 1.28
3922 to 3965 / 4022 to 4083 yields 1.35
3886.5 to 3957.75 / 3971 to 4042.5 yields 1.23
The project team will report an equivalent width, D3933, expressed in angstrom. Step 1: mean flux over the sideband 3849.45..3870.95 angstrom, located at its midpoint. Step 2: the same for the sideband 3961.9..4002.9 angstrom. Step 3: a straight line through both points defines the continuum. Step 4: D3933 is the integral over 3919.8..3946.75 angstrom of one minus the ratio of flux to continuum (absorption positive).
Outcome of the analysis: 3.16 angstrom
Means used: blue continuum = 8.34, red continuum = 7.63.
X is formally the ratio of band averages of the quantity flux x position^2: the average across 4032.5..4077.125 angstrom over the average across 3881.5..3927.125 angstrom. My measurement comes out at 1.28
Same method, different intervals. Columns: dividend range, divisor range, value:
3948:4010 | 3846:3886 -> 1.05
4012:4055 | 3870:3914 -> 1.38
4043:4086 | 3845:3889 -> 1.27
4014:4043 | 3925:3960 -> 1.40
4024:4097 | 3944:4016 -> 1.18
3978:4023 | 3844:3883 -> 1.22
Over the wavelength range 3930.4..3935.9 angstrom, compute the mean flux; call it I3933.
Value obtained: 5.18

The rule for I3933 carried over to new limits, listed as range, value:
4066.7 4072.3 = 9.38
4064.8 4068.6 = 9.59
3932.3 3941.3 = 6.24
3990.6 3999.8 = 8.86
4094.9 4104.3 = 8.32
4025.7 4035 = 9.32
